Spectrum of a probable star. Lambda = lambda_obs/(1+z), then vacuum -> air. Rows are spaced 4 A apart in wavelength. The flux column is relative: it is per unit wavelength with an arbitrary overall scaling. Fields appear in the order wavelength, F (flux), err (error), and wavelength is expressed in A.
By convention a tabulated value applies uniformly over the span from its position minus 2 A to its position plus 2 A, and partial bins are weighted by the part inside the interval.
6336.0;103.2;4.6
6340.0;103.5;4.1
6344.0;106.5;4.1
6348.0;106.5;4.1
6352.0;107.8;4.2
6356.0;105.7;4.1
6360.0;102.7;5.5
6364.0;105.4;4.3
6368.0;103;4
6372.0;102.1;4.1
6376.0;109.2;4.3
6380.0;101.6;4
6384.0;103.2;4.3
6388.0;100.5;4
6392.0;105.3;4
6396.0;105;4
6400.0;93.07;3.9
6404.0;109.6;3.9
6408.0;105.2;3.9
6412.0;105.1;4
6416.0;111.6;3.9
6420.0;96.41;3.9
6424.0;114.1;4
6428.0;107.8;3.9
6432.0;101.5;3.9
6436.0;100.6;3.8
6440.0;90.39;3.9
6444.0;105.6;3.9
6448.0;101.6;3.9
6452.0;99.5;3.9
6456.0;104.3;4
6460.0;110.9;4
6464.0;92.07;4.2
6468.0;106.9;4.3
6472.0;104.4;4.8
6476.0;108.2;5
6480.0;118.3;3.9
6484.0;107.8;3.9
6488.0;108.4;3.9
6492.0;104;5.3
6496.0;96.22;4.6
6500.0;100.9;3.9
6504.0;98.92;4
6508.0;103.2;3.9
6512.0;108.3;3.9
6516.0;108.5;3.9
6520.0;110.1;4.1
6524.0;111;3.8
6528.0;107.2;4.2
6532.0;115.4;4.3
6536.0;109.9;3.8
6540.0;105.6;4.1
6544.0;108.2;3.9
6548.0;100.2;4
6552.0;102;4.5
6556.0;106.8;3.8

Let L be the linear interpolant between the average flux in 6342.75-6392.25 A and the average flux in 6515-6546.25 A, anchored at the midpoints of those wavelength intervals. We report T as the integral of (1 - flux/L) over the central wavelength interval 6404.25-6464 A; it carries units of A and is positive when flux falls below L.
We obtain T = 1.6 A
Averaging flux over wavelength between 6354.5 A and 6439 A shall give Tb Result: 104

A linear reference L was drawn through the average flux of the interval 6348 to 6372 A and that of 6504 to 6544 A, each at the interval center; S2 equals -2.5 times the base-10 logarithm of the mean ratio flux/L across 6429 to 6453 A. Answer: 0.066 mag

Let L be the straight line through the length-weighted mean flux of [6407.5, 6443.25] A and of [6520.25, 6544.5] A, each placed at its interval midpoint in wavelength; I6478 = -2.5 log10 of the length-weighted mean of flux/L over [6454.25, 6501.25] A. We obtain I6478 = 0.01 mag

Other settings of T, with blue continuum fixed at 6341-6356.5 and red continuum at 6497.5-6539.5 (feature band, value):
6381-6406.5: 0.9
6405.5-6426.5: 0.0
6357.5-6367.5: 0.2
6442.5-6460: 0.5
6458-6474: 0.5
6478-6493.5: -0.4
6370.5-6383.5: 0.3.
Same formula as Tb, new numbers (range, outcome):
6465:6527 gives 106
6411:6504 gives 104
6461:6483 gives 106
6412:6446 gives 104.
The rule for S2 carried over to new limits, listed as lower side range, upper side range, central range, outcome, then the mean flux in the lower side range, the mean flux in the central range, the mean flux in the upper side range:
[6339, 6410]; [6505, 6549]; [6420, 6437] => 0.00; 104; 105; 108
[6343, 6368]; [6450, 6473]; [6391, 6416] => 0.00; 106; 104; 103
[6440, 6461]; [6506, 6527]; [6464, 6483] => -0.03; 103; 108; 108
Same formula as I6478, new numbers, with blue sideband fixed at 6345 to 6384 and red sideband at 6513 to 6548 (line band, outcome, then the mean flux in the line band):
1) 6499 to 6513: 0.059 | 103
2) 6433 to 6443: 0.102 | 97.1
